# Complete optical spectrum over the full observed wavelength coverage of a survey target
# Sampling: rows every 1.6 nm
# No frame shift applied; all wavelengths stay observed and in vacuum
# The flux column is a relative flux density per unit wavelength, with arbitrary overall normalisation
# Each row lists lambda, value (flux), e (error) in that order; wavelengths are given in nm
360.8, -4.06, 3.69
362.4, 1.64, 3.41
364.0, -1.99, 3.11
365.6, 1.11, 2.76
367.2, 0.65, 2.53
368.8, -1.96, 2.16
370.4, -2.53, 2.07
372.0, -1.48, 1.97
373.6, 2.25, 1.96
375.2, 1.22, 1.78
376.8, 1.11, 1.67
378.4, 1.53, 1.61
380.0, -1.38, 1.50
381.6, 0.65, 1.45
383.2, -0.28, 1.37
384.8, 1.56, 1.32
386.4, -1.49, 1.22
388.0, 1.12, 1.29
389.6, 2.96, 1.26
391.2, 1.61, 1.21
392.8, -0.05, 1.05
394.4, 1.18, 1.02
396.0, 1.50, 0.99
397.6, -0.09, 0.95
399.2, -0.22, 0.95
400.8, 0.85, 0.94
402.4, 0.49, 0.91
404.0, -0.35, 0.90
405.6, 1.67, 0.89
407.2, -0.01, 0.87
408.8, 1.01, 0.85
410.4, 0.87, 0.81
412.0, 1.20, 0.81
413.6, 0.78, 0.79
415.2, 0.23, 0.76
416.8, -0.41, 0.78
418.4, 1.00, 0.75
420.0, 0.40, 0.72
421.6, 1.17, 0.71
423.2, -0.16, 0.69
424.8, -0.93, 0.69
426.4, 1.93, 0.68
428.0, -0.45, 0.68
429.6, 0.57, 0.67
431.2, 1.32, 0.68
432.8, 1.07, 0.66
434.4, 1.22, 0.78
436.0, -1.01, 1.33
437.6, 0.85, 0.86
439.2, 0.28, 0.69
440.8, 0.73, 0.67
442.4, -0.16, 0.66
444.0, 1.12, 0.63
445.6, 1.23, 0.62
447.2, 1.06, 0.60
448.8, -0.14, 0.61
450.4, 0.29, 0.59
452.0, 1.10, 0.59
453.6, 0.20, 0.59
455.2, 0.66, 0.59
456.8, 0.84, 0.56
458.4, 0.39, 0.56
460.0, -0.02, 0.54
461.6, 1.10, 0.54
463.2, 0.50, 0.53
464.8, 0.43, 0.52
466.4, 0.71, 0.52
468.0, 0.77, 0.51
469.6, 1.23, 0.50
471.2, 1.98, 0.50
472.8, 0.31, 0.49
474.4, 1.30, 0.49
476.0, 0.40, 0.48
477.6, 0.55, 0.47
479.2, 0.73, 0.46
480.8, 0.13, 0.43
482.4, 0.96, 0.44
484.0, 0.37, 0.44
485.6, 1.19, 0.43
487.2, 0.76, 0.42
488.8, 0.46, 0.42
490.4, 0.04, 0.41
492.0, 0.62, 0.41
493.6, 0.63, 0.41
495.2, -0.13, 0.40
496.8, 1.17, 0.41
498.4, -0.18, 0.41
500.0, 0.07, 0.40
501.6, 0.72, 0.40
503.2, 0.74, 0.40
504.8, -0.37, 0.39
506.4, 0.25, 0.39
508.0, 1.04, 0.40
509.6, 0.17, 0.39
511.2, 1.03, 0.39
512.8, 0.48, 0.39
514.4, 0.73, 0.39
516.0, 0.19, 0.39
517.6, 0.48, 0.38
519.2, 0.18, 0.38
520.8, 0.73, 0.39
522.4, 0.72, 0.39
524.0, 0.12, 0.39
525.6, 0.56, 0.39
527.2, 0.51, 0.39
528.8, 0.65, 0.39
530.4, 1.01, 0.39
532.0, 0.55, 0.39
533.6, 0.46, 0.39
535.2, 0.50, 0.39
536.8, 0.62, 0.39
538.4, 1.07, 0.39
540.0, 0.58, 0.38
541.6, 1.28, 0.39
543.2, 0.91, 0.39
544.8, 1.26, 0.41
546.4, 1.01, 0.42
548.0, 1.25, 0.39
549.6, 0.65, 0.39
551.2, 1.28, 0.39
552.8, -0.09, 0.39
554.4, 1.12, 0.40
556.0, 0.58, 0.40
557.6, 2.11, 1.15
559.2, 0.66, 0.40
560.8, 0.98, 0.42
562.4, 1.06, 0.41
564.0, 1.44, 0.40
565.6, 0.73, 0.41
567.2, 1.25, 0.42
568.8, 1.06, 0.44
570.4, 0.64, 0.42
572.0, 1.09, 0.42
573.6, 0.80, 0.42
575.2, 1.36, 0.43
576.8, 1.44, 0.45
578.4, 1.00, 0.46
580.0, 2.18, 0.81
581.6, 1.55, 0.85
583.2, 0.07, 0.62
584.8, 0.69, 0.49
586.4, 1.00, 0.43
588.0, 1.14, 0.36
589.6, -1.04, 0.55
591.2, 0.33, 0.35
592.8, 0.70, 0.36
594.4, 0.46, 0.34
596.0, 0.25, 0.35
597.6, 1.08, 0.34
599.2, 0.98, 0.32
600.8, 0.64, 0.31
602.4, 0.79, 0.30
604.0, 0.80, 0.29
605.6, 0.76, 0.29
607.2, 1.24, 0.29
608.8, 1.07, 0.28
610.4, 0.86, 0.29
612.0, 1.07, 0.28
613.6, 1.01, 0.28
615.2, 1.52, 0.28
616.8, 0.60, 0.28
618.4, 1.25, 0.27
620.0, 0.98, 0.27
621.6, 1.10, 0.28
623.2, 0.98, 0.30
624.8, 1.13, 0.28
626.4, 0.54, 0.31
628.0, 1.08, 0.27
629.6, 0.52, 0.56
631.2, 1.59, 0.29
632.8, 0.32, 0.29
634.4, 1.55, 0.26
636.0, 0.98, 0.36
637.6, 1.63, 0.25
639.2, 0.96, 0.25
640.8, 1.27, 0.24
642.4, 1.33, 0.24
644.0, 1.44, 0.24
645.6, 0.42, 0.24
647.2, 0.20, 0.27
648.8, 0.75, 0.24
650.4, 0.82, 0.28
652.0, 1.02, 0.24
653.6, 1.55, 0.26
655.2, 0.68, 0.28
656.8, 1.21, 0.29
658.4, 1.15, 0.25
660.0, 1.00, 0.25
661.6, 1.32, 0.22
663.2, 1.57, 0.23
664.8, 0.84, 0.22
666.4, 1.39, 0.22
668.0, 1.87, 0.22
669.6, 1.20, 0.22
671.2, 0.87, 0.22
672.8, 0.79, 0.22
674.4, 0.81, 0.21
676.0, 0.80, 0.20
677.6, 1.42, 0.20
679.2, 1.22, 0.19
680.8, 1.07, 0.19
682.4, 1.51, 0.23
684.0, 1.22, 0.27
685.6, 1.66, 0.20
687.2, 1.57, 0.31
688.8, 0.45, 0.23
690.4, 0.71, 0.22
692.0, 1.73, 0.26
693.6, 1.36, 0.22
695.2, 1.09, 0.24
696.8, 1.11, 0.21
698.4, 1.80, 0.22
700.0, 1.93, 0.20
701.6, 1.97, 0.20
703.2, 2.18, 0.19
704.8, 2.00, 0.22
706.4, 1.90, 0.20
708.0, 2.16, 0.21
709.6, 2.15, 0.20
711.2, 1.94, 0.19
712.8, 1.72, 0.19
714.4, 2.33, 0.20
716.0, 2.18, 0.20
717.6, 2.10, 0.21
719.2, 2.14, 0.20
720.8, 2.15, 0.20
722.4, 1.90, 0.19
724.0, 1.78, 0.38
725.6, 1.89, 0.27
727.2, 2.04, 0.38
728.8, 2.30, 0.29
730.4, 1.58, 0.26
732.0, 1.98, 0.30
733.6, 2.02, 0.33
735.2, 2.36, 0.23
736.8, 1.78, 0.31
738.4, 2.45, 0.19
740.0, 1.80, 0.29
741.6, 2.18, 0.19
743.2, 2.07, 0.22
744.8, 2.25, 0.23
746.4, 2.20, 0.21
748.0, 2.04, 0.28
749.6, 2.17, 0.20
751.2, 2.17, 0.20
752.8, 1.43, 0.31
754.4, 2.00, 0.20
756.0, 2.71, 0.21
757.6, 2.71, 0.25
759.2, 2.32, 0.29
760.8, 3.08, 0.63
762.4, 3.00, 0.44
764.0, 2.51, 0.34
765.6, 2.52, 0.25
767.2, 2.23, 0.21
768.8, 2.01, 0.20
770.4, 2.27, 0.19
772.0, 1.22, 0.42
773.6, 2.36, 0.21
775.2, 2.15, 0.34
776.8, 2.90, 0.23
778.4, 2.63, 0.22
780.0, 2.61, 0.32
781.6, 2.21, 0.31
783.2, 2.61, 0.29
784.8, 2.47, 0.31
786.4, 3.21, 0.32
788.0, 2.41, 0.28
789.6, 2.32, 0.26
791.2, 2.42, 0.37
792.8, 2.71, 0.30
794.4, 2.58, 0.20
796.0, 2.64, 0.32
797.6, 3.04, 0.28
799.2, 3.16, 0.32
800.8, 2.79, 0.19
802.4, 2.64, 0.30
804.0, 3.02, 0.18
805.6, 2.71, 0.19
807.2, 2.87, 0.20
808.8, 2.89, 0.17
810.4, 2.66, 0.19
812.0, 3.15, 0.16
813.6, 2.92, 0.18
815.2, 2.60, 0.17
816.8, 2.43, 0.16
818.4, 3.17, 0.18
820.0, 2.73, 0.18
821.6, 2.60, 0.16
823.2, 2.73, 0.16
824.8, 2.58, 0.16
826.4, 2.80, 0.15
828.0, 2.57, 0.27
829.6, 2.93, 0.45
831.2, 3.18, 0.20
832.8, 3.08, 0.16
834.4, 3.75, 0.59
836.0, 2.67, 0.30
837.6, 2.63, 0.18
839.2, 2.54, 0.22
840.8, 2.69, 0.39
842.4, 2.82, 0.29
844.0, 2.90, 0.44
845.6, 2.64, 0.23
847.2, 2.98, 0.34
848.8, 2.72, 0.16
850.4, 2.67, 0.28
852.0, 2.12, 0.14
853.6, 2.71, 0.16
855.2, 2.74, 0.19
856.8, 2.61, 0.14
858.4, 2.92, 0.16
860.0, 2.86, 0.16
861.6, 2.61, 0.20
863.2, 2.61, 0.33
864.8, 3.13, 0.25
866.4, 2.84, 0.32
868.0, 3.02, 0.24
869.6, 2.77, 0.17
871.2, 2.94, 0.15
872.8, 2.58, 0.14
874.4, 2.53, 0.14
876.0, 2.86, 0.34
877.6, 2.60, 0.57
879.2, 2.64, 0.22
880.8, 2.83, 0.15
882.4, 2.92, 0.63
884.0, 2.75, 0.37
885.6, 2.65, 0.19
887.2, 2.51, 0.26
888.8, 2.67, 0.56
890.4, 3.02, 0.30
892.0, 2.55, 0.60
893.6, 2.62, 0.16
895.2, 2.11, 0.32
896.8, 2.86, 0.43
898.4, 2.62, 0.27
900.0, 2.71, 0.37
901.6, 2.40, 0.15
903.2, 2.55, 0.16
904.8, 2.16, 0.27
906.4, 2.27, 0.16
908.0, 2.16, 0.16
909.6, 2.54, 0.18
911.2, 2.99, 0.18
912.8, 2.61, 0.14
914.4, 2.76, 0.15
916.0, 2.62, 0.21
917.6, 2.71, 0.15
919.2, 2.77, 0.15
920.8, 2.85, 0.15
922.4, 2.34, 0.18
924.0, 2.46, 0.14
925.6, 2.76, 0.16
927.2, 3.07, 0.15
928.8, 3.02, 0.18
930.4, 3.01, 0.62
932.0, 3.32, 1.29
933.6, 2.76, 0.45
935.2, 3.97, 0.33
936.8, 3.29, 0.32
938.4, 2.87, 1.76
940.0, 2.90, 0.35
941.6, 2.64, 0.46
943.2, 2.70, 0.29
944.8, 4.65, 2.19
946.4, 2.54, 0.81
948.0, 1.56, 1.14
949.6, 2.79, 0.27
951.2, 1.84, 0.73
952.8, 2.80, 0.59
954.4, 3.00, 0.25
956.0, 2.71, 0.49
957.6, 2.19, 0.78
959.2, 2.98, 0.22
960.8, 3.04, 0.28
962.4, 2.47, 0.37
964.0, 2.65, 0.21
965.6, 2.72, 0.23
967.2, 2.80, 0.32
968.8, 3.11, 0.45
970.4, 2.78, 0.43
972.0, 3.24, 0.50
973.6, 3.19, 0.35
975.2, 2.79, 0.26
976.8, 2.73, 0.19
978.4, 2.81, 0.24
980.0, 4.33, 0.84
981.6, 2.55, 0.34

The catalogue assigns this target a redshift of 0.752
